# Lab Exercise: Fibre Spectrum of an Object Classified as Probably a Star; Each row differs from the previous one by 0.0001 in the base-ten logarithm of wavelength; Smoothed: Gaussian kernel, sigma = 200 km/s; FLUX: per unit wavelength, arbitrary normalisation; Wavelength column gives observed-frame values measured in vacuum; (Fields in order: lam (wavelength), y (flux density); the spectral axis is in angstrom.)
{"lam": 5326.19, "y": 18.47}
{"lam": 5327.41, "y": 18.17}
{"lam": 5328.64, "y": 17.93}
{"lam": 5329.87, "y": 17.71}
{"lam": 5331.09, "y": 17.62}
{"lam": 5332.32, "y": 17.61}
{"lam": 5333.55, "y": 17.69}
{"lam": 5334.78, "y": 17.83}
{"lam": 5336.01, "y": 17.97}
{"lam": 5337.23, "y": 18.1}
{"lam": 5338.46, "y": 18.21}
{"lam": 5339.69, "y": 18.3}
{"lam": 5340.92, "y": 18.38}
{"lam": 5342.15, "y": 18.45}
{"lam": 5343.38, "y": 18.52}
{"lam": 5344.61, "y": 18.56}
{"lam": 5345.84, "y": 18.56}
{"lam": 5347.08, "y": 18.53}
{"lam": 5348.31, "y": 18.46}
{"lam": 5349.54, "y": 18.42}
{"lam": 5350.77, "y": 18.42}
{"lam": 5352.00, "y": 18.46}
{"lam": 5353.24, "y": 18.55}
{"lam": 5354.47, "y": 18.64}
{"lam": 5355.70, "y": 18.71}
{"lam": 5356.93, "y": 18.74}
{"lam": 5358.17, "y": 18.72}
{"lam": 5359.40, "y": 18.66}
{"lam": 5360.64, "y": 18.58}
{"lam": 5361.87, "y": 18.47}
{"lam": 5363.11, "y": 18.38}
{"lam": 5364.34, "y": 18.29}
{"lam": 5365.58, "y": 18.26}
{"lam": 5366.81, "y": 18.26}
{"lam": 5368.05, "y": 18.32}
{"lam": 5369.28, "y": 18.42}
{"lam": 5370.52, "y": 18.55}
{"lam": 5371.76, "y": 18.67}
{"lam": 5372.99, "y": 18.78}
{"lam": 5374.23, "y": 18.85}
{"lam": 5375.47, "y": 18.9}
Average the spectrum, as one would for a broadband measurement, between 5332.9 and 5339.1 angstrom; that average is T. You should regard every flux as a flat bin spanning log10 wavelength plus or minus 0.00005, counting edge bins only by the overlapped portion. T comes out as 18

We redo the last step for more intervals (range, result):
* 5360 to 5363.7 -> 18.4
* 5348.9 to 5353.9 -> 18.5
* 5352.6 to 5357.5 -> 18.7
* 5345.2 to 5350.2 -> 18.5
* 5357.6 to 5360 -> 18.7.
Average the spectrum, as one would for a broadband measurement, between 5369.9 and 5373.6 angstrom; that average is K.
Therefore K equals 18.7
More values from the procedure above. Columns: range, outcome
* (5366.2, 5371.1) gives 18.4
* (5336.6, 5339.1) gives 18.2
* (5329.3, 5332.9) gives 17.7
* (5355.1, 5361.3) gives 18.7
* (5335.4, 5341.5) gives 18.2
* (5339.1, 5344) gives 18.4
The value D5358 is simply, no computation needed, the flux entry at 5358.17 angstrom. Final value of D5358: 18.72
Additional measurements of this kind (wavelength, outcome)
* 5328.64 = 17.93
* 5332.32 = 17.61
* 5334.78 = 17.83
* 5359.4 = 18.66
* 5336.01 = 17.97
